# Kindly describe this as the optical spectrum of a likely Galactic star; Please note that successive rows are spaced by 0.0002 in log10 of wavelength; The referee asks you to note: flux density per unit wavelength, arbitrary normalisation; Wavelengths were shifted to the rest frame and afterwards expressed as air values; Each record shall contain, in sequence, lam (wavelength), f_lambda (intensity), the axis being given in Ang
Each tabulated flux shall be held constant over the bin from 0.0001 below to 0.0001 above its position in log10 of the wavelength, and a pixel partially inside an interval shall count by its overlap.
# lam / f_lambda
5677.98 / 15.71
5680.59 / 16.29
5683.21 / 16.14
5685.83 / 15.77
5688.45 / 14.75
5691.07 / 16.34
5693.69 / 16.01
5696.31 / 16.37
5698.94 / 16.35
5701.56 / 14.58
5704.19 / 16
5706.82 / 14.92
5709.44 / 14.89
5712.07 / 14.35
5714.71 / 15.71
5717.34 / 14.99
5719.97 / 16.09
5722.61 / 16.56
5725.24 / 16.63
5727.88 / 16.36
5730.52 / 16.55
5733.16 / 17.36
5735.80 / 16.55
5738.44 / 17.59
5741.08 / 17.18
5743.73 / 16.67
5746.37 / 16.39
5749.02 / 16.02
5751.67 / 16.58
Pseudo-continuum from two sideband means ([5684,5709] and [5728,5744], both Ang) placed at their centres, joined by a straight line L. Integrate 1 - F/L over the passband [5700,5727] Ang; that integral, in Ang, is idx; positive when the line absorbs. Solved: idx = 1.2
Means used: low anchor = 15.7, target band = 15.5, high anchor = 17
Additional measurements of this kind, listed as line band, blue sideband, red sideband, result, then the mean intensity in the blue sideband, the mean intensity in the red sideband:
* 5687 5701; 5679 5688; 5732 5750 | 0.2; 15.9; 16.8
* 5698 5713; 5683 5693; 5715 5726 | 0.7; 15.7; 16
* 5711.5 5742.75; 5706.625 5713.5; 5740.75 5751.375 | -1.6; 14.7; 16.5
